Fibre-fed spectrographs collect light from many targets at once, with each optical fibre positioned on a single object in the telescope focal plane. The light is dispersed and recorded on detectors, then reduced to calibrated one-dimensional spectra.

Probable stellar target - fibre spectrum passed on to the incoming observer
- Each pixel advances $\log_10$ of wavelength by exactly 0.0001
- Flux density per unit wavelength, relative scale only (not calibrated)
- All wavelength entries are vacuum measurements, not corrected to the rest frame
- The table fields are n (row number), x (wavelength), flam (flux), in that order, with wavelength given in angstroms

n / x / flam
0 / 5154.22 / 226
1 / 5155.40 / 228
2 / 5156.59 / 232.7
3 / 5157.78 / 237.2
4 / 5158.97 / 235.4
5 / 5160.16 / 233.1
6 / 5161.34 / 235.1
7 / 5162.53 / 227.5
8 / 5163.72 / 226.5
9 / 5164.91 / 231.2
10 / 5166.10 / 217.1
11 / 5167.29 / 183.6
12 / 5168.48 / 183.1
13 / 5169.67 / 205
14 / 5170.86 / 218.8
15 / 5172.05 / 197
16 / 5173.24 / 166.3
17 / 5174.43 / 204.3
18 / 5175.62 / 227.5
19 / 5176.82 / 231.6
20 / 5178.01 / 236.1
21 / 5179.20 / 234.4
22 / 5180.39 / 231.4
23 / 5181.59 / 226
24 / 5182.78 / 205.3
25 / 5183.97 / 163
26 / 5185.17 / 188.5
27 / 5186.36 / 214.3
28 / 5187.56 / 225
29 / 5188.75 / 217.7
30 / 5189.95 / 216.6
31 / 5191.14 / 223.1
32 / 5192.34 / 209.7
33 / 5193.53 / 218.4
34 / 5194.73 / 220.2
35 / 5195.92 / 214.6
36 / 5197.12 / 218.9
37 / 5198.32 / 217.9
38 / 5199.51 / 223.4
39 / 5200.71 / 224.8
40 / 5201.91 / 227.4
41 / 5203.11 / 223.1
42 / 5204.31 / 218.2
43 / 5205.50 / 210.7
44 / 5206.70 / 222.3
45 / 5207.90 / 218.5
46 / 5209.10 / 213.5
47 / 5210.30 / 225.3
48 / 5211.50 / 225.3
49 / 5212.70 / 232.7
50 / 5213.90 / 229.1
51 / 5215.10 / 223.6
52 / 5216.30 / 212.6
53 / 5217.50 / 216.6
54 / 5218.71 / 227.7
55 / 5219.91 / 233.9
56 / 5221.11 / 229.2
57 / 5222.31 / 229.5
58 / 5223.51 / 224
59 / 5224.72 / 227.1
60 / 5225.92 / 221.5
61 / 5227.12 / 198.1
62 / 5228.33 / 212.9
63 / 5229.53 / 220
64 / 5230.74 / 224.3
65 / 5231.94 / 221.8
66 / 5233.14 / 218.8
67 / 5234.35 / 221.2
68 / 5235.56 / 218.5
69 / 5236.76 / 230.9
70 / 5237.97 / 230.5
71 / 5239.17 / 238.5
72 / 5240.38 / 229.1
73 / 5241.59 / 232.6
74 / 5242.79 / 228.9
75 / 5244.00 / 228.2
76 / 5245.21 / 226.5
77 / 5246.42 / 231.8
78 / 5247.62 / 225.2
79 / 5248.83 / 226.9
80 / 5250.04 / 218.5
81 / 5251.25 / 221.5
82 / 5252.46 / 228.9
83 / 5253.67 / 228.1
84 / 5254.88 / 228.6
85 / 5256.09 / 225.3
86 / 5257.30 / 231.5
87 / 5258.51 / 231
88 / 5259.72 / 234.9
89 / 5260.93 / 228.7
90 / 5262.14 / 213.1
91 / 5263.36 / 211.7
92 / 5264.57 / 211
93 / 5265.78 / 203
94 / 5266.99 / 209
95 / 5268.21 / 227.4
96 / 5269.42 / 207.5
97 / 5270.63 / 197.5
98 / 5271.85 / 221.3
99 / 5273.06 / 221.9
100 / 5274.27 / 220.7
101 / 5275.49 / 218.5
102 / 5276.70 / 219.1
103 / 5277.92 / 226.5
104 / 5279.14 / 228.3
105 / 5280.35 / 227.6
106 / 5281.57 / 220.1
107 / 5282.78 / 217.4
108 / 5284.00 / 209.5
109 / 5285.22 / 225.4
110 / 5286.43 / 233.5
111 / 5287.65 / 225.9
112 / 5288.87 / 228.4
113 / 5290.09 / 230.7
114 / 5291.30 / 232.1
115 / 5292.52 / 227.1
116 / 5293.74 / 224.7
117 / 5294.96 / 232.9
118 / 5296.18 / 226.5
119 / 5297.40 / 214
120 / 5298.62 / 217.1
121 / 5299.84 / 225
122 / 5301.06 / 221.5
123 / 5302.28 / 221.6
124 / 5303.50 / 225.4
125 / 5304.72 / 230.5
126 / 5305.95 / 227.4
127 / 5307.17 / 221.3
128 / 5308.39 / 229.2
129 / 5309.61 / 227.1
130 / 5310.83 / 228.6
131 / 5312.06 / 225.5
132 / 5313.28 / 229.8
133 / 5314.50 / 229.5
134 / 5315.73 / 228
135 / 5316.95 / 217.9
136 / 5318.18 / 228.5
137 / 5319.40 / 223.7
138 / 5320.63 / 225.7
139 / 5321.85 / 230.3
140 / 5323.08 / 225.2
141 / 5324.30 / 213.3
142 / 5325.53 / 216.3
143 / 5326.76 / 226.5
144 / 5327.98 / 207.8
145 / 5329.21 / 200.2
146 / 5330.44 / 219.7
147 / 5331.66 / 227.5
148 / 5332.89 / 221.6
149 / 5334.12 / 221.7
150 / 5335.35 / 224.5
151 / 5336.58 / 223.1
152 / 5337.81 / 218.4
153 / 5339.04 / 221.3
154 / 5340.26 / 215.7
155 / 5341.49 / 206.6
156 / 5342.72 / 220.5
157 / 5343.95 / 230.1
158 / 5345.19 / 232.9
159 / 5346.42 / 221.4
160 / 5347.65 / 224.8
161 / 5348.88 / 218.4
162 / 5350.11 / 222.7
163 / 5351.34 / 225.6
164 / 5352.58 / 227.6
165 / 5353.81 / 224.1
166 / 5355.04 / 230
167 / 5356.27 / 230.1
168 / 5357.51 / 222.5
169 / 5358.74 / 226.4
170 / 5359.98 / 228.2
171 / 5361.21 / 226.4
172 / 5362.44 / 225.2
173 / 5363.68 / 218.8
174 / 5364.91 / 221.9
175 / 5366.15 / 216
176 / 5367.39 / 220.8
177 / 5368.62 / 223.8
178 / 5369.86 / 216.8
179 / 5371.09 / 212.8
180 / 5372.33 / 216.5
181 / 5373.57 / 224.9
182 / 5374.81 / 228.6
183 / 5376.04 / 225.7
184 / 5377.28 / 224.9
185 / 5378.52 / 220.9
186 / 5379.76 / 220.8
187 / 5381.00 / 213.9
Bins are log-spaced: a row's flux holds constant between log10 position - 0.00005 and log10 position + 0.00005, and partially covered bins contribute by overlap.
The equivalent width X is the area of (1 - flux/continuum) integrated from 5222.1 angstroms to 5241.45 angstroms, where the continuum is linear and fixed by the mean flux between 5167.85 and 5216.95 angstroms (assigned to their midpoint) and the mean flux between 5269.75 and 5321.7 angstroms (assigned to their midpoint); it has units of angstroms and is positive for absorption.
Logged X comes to -0.4 angstroms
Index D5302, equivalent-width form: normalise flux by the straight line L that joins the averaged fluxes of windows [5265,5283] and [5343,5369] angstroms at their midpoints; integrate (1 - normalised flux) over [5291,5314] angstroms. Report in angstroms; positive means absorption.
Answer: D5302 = -0.6 angstroms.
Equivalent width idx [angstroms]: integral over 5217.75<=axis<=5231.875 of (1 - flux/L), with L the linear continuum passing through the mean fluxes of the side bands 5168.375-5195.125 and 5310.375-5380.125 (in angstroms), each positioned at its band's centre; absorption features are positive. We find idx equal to -0.5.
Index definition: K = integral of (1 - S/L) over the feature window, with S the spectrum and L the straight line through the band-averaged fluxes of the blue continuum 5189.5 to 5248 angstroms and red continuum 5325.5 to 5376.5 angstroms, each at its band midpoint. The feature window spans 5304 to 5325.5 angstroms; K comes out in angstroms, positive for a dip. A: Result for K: -0.35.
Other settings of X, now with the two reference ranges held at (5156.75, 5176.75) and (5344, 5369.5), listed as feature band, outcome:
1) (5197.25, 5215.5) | -0.4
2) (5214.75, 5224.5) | -0.3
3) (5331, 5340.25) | 0.1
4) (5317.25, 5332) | 0.2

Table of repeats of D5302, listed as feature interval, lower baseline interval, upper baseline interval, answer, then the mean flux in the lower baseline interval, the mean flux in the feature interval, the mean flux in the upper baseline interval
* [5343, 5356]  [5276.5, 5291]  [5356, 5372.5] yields -0.2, 225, 226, 222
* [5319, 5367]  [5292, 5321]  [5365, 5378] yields 0.2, 225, 222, 221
